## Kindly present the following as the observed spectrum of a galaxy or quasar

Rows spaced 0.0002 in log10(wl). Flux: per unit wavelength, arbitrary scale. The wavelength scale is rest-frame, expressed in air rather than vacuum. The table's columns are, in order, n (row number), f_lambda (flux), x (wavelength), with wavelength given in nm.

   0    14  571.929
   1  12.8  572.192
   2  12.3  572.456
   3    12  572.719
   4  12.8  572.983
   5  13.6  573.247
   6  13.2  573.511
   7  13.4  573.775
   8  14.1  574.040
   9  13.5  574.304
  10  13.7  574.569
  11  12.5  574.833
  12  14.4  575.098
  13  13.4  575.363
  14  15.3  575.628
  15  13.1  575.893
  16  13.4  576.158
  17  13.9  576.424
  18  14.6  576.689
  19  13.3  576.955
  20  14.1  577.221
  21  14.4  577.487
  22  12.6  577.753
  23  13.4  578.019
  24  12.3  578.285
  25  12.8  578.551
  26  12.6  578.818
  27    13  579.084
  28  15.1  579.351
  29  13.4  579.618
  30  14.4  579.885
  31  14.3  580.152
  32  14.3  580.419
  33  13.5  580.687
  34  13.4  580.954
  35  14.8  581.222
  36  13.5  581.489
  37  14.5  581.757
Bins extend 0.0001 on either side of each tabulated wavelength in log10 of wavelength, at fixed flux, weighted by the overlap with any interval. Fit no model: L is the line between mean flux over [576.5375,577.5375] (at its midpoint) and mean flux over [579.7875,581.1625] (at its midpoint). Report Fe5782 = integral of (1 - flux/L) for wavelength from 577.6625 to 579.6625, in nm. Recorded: 0.13 nm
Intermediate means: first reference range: 14.1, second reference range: 14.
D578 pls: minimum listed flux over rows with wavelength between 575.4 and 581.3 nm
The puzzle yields 12.3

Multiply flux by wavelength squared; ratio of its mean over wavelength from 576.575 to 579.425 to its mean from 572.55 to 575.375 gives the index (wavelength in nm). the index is 1.02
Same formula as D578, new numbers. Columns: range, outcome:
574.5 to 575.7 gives 12.5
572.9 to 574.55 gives 12.8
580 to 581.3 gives 13.4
